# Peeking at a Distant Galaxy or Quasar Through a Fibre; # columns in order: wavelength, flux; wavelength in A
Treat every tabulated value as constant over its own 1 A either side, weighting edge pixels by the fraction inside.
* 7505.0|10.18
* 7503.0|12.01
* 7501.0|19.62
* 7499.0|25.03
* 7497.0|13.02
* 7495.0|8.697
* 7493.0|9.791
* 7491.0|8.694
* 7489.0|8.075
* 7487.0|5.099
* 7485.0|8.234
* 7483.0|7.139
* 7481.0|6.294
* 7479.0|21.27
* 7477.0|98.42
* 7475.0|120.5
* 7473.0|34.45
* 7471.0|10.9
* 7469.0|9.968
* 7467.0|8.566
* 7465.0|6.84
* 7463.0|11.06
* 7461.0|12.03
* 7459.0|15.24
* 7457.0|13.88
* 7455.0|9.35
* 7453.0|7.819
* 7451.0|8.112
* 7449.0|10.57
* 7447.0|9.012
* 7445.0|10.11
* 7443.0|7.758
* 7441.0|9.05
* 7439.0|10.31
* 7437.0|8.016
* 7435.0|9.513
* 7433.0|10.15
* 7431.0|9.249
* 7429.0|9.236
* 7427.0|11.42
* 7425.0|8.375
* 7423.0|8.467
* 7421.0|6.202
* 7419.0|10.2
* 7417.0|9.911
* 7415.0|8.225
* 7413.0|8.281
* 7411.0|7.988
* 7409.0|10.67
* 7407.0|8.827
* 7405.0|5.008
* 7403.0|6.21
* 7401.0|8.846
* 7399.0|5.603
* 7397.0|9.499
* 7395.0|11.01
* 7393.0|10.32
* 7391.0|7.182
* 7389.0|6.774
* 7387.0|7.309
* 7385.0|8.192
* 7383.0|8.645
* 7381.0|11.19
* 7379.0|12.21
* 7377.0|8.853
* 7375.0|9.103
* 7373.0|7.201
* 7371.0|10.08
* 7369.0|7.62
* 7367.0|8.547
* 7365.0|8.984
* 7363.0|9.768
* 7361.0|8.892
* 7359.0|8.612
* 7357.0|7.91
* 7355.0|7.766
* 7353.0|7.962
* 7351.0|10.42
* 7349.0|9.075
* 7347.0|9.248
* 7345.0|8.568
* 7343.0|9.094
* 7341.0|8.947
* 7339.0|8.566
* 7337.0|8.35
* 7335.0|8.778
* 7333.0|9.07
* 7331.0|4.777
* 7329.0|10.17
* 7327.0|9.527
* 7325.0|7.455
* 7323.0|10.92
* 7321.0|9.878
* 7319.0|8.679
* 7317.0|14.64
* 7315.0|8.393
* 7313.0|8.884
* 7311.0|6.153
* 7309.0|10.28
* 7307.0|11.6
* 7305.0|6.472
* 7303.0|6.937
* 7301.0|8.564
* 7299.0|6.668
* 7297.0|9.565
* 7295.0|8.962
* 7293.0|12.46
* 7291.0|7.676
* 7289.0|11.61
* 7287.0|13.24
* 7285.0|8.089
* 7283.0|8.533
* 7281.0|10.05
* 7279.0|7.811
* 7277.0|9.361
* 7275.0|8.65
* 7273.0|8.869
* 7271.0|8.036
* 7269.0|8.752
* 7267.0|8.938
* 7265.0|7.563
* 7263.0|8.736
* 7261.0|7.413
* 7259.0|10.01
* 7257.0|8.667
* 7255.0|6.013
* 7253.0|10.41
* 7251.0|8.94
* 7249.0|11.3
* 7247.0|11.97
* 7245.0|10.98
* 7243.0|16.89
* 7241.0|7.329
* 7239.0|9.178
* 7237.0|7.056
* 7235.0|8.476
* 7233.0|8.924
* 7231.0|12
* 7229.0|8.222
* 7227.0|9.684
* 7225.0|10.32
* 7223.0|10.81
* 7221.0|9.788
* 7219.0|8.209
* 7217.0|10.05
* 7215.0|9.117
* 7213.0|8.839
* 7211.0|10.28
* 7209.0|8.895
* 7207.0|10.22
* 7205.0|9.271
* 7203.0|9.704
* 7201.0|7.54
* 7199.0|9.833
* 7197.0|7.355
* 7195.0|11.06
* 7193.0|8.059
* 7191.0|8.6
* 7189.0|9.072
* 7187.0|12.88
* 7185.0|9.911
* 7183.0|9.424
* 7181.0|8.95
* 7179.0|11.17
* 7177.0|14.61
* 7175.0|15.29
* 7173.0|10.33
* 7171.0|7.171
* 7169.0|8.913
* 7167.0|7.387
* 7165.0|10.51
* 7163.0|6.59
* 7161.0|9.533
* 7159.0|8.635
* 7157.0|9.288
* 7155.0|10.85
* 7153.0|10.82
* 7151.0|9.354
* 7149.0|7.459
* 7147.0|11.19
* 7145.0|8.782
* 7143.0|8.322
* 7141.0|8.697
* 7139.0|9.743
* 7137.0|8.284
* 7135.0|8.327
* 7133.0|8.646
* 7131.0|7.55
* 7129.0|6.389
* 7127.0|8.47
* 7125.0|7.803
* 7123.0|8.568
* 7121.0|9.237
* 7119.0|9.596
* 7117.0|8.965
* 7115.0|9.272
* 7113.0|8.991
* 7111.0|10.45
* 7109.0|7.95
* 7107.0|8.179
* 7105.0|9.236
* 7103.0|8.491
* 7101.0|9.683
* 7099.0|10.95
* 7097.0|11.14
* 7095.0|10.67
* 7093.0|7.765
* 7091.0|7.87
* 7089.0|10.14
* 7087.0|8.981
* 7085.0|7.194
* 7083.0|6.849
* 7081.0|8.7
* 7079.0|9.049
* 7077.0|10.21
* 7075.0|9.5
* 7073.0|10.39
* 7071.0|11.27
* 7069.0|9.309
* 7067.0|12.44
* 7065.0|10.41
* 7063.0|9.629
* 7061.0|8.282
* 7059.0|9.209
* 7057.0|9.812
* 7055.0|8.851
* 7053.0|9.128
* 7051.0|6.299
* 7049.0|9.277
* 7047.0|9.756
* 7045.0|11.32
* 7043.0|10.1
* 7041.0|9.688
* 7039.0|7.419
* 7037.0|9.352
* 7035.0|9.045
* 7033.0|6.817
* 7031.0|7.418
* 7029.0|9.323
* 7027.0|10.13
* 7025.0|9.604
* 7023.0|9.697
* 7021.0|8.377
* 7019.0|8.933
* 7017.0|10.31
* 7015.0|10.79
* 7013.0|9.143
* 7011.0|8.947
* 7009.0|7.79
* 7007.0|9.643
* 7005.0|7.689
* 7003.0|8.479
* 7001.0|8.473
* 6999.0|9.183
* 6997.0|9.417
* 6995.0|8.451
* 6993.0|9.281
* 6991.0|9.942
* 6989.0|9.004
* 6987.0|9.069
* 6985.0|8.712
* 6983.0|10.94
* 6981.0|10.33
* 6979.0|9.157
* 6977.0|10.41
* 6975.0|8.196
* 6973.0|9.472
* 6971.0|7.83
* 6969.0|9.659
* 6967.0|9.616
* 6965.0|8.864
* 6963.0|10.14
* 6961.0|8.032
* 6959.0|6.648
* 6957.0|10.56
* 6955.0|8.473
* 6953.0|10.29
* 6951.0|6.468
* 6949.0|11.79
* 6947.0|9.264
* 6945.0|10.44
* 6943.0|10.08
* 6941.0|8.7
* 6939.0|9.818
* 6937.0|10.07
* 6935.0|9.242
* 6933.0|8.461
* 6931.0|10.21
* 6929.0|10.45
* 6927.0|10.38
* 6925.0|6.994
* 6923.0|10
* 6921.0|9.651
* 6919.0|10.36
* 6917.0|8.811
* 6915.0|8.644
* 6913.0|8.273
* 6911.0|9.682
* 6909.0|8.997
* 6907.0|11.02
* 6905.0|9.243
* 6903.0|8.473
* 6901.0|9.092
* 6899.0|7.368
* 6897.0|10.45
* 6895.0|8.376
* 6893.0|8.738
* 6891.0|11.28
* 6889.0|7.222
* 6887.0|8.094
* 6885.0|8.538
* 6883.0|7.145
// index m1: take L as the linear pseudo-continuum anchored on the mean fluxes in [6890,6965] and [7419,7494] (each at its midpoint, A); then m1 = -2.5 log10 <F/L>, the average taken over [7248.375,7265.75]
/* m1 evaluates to 0.45 mag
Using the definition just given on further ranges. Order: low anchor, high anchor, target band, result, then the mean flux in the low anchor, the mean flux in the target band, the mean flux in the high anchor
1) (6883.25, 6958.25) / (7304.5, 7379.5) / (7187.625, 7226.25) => -0.03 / 9.27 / 9.35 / 8.98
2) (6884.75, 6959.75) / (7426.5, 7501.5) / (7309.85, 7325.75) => 0.47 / 9.24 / 9.41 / 16.4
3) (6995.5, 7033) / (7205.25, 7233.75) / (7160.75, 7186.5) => -0.06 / 9.01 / 10.1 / 9.66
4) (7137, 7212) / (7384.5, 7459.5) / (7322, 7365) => 0.05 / 9.6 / 8.76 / 8.96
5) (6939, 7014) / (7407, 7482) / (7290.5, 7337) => 0.48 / 9.16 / 8.98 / 15.8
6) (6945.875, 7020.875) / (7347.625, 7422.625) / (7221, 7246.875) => -0.14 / 9.17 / 10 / 8.63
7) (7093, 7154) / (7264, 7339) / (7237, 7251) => -0.20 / 9.02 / 10.8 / 9.03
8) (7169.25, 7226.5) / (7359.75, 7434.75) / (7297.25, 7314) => 0.13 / 9.87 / 8.26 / 8.77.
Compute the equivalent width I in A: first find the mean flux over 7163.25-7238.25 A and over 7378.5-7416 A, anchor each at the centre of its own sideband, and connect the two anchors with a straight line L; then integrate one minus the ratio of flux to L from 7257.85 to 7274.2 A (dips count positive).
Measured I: 1.3 A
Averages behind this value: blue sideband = 9.64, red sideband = 8.48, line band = 8.54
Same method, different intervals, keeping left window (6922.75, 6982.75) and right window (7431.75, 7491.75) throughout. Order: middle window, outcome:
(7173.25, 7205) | 6.8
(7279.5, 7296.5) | 5.3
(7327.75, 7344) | 7.2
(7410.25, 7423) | 6.2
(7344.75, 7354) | 3.8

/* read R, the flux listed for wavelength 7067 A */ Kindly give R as 12.44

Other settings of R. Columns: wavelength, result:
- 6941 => 8.7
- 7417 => 9.911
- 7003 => 8.479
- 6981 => 10.33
